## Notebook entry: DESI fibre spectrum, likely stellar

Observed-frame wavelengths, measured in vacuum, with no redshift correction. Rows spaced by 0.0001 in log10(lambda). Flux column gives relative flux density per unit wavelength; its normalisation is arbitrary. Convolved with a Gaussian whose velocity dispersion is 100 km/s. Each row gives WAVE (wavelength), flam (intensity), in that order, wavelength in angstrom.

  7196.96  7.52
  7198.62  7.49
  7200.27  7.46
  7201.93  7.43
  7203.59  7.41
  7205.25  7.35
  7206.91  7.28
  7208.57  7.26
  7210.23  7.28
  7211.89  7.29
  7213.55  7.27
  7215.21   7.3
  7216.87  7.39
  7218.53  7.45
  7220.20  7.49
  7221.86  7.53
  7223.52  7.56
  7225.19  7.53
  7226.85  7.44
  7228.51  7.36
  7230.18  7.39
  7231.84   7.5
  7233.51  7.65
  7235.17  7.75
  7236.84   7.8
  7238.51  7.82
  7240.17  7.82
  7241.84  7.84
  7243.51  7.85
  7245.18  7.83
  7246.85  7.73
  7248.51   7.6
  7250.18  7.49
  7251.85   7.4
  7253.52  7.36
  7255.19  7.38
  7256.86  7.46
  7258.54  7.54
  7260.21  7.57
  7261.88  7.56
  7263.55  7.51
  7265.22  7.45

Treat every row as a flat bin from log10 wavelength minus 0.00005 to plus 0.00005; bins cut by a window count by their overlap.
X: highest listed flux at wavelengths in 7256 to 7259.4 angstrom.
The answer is 7.54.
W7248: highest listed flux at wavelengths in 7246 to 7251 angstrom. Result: 7.73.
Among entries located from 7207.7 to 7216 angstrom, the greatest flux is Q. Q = 7.3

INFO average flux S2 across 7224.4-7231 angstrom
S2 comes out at 7.43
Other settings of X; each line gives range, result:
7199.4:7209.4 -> 7.46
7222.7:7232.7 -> 7.56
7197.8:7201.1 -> 7.49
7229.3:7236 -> 7.75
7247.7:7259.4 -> 7.6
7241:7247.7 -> 7.85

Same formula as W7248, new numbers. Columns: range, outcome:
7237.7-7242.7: 7.84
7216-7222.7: 7.53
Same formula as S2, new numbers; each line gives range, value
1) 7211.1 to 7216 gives 7.29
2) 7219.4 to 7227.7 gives 7.52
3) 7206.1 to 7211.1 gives 7.27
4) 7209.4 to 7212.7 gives 7.29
